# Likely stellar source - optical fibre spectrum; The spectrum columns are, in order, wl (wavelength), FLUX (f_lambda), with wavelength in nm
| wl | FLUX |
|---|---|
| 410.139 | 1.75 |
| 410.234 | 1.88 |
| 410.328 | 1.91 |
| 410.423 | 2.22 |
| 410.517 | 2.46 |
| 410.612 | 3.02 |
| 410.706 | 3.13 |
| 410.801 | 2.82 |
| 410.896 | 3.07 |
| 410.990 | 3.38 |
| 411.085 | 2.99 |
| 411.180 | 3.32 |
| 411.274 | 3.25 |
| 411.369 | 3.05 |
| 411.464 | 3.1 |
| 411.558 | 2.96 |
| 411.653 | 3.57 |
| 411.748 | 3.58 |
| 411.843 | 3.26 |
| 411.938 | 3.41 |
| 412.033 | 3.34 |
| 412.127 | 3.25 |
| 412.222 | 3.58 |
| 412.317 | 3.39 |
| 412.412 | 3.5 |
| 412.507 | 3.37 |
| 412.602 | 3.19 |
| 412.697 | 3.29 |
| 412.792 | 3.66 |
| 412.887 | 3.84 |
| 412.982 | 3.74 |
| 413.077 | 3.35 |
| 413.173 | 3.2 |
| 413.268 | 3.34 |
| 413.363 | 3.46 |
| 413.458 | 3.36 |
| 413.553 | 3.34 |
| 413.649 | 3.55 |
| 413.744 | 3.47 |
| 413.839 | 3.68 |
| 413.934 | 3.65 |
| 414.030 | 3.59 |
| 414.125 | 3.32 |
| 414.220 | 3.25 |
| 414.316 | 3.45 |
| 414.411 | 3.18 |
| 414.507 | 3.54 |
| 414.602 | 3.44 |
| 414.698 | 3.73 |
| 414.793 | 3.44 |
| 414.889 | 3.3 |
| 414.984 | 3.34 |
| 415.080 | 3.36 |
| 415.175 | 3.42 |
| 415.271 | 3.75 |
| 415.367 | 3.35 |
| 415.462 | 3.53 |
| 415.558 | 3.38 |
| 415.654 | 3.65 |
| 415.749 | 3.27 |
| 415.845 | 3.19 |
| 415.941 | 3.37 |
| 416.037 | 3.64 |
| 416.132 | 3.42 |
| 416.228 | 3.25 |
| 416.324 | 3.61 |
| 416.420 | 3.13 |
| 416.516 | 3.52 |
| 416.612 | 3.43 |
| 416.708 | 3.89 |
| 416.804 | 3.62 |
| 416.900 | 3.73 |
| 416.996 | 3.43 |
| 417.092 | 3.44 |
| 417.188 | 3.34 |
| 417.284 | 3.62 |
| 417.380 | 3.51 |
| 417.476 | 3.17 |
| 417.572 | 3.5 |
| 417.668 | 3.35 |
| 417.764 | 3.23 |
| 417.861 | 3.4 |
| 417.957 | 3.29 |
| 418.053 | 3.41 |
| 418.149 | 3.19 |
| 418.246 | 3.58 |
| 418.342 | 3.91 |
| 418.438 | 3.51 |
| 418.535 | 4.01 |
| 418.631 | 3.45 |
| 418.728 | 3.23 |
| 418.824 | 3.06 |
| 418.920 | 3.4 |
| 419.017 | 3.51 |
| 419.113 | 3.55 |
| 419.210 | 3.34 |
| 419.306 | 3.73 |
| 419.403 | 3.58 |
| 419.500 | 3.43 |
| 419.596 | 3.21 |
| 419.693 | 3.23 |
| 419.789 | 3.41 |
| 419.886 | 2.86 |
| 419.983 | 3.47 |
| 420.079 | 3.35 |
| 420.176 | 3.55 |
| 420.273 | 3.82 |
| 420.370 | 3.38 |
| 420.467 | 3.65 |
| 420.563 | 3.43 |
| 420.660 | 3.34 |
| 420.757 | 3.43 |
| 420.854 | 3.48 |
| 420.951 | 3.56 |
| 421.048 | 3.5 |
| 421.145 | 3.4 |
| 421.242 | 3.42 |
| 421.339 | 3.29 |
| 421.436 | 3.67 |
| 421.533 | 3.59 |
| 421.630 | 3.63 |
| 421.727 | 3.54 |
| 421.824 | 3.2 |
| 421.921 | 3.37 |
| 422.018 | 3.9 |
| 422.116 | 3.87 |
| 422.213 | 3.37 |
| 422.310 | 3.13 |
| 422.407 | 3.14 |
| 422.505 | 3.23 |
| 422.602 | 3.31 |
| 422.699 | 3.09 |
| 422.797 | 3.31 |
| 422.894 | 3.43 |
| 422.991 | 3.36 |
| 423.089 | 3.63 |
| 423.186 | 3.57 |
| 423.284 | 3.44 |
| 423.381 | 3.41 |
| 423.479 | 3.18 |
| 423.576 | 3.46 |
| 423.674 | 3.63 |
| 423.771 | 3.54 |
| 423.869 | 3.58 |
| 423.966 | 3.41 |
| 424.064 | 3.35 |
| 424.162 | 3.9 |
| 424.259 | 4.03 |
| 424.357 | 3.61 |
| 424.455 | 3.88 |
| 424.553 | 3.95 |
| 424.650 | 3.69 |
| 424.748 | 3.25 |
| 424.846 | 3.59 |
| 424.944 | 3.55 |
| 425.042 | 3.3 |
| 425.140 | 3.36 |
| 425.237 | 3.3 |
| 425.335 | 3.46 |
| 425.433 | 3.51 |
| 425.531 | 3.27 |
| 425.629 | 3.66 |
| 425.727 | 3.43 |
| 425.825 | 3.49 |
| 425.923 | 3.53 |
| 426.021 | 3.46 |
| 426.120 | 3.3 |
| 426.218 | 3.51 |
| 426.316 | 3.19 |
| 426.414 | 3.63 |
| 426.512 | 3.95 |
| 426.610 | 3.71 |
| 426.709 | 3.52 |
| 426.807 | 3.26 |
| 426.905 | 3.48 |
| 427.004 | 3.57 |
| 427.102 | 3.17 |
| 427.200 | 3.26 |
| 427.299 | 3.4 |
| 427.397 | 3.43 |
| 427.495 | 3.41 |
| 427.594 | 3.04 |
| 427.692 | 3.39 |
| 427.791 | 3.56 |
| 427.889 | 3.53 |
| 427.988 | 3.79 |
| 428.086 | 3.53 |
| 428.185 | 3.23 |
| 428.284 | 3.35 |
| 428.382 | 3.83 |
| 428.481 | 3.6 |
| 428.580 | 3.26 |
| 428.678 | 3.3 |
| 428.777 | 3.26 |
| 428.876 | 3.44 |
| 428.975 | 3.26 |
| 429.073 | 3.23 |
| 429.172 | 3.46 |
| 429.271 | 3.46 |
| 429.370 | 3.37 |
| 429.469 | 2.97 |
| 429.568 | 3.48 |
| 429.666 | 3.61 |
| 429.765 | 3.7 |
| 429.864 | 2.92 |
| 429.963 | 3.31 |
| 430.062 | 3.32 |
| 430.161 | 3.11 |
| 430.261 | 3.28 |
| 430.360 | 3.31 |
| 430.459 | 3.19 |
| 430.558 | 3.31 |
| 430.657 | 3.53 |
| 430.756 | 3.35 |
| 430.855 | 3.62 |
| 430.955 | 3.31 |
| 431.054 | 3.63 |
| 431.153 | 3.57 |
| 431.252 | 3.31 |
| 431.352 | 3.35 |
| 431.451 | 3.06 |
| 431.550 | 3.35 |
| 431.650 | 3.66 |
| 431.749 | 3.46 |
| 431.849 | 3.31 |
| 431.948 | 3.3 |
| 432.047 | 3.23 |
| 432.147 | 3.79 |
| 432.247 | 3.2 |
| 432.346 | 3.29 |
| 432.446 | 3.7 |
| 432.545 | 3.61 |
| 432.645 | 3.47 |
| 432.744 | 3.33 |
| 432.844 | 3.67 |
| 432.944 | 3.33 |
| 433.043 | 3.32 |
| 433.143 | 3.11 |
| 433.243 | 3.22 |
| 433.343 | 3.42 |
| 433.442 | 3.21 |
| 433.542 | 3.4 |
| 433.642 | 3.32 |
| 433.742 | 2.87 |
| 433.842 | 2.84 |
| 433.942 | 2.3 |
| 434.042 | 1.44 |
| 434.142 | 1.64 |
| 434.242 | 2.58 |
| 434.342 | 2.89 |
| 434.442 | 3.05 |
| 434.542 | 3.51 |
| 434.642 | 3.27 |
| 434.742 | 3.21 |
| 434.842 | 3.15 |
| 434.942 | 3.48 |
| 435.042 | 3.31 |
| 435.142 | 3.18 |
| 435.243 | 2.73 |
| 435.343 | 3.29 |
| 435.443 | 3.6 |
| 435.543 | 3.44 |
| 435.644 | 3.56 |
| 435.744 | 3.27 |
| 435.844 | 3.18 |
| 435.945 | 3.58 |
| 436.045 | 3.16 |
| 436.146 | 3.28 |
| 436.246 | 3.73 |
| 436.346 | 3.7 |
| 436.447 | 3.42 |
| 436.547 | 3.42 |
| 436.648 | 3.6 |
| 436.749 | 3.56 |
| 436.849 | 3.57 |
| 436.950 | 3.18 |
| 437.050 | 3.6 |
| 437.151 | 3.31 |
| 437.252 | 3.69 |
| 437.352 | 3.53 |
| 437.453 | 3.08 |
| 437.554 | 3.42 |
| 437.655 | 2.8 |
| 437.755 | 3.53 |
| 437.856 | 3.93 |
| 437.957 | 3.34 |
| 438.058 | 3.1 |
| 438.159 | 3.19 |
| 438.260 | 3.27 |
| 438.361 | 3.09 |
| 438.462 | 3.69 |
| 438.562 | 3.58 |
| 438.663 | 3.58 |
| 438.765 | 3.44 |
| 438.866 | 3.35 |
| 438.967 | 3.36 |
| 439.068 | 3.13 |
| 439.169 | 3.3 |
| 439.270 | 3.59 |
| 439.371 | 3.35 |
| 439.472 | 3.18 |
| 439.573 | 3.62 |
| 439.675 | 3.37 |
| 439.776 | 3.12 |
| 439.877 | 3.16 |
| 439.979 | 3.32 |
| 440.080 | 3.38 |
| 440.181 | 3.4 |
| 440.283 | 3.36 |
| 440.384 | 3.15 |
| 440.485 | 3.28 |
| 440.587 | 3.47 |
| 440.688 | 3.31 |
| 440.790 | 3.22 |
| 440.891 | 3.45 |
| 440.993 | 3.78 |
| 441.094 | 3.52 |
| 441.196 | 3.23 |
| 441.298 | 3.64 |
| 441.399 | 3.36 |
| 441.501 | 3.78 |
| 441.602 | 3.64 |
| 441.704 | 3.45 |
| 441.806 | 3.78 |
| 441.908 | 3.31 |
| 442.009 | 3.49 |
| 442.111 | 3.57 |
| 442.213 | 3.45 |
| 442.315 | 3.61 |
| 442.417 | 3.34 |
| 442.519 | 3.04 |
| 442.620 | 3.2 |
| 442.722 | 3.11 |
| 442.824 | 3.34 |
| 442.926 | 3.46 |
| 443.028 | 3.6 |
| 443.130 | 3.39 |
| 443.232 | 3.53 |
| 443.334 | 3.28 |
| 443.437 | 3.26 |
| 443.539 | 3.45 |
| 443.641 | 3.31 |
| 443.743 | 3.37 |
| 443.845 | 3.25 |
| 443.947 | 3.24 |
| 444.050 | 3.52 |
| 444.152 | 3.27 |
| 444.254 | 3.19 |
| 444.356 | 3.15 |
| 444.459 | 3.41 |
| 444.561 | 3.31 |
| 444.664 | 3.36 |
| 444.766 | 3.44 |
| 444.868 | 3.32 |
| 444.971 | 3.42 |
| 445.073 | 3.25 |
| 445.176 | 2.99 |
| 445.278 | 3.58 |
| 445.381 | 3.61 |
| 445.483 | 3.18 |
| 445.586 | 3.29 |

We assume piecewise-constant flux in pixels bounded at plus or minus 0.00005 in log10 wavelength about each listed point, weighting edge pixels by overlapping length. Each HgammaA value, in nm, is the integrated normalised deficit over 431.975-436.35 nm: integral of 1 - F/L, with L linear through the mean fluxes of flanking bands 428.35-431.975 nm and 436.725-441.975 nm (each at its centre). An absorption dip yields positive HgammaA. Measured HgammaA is 0.24 nm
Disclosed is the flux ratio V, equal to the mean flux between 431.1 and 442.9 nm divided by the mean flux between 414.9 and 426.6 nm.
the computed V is 1.0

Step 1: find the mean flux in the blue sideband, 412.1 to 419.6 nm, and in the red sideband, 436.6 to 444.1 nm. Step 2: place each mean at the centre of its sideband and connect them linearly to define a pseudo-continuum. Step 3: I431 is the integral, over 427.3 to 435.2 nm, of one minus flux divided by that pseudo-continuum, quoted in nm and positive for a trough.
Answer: 0.31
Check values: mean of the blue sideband 3.45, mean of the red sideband 3.39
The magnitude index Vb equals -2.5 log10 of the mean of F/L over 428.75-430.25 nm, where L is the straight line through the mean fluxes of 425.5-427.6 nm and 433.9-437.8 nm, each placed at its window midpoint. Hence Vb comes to 0.02 mag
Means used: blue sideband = 3.45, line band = 3.33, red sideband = 3.21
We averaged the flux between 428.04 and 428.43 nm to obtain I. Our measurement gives 3.48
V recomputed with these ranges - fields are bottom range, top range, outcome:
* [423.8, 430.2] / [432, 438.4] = 0.94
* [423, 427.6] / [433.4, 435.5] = 0.85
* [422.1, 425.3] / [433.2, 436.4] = 0.90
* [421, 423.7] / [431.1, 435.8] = 0.93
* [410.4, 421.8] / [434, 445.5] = 0.98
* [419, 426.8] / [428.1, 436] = 0.94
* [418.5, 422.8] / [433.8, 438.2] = 0.94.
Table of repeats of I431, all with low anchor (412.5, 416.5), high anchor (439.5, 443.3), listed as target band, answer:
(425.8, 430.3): 0.019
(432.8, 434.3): 0.224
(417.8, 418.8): -0.014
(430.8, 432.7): -0.007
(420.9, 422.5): -0.017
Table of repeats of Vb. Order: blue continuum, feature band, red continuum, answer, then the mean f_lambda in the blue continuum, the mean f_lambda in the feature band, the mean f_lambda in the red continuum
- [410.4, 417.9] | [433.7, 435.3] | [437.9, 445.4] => 0.19 mag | 3.37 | 2.84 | 3.37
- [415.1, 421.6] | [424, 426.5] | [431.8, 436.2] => -0.06 mag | 3.45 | 3.53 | 3.18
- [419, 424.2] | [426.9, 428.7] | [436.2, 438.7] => 0.00 mag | 3.45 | 3.43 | 3.44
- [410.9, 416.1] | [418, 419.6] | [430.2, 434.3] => -0.04 mag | 3.4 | 3.48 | 3.22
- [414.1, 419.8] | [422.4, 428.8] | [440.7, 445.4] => -0.01 mag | 3.44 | 3.47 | 3.39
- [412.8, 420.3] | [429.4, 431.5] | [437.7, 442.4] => 0.03 mag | 3.45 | 3.35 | 3.42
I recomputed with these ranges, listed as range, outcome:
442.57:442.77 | 3.15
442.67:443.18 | 3.38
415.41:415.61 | 3.46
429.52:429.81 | 3.61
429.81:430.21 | 3.17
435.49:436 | 3.4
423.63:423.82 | 3.59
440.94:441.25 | 3.5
